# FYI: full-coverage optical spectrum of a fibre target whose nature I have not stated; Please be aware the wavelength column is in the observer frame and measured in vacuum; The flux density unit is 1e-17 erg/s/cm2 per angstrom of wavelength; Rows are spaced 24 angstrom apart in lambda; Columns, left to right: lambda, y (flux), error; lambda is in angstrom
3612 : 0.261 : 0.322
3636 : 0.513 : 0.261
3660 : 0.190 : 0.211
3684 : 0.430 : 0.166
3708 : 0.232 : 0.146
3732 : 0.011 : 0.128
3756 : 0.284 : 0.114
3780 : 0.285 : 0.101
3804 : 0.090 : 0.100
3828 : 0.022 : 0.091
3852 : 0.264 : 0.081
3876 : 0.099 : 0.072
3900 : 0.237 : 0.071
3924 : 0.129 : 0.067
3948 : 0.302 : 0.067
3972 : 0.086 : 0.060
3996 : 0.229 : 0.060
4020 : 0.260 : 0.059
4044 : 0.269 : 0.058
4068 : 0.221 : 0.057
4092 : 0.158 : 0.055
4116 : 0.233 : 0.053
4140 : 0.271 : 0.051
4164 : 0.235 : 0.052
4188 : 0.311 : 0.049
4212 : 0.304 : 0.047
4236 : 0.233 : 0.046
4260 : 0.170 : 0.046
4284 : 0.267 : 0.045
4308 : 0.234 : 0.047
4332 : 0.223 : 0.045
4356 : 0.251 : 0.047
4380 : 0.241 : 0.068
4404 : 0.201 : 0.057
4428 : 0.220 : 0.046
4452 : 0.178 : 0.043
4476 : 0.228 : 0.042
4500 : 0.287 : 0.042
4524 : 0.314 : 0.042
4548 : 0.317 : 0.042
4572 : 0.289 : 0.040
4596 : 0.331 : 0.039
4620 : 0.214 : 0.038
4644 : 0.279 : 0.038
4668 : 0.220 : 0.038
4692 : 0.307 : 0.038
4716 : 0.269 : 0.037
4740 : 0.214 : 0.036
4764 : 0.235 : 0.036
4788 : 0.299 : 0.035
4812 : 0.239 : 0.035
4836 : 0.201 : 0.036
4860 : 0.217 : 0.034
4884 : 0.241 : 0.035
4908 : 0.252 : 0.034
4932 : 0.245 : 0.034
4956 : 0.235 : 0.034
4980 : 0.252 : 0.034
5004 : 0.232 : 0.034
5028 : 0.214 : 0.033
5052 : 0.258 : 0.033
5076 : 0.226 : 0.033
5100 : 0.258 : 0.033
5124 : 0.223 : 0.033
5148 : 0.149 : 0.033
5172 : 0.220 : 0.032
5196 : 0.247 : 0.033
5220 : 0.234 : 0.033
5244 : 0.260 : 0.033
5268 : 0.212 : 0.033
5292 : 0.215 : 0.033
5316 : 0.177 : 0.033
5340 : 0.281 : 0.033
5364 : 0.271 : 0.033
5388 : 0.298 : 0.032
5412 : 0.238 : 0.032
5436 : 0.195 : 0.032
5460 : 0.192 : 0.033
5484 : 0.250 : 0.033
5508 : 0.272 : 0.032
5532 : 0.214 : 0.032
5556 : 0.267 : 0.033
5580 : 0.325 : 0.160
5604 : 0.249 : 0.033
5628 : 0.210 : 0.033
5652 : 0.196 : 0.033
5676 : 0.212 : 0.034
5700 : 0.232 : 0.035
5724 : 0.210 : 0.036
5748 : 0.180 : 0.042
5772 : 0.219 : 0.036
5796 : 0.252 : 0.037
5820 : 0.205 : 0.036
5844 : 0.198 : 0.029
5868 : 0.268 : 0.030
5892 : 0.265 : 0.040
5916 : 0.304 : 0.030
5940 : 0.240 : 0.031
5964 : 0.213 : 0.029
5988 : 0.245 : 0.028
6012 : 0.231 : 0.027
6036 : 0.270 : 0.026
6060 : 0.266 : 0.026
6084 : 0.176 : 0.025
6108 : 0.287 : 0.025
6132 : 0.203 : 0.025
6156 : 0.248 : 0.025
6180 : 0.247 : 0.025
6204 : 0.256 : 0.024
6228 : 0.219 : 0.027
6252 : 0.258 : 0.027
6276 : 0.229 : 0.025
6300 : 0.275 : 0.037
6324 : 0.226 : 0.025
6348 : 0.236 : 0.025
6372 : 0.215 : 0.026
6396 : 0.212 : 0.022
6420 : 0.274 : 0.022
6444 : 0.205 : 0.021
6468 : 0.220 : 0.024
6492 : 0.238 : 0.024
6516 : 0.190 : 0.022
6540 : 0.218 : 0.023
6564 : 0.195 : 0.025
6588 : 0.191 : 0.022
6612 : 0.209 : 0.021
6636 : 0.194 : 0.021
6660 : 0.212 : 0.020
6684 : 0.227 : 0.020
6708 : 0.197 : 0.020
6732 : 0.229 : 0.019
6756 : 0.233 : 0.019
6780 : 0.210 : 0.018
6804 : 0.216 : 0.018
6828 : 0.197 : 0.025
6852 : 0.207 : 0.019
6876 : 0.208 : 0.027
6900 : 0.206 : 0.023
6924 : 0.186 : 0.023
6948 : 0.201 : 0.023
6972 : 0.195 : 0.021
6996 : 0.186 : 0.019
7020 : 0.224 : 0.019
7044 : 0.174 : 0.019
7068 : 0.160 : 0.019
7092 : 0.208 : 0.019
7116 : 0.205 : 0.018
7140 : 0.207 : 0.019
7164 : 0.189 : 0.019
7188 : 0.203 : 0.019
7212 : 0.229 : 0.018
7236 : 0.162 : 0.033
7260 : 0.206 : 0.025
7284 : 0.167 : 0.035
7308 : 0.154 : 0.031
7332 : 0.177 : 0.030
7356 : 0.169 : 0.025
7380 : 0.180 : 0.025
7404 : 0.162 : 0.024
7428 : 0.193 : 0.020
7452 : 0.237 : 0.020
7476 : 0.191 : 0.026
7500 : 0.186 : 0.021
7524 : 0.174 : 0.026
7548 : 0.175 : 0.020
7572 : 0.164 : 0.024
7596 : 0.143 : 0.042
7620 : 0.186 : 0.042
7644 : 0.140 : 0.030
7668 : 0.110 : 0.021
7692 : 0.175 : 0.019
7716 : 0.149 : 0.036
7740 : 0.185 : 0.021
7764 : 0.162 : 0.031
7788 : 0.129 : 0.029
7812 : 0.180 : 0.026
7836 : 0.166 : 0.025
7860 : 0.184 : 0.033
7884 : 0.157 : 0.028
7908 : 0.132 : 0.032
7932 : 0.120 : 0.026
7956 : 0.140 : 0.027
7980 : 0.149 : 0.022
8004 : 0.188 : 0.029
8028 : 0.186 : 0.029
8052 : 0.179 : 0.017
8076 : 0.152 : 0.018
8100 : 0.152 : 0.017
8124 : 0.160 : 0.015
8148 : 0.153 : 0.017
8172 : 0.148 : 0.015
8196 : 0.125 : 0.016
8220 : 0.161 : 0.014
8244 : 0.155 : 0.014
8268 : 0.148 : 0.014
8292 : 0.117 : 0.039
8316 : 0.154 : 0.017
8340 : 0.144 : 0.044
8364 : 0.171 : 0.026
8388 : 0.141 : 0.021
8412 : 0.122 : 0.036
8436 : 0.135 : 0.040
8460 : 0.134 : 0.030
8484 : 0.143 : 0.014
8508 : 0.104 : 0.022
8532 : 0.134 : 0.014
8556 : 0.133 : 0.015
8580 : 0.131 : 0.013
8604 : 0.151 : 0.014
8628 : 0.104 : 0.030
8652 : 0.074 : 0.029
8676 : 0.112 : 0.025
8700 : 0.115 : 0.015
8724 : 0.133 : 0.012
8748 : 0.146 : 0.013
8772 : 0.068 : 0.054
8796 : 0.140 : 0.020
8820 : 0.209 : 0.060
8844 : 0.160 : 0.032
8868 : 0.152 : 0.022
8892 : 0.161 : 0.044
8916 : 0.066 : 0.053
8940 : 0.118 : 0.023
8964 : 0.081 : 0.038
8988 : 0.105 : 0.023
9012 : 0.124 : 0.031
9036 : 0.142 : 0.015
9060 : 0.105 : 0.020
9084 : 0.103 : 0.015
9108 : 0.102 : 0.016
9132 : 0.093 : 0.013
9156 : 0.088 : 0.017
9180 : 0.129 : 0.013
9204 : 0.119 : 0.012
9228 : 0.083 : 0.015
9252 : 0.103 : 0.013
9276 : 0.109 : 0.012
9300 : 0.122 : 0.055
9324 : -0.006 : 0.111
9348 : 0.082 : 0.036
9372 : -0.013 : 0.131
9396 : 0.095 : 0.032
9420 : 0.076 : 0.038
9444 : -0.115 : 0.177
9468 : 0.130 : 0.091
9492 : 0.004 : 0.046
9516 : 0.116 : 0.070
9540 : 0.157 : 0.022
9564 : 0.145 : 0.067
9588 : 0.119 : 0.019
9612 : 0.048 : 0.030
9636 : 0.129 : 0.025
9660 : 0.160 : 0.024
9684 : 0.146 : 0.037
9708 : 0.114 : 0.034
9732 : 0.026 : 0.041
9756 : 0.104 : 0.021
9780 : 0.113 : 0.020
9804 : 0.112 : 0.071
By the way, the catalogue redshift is 1.50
